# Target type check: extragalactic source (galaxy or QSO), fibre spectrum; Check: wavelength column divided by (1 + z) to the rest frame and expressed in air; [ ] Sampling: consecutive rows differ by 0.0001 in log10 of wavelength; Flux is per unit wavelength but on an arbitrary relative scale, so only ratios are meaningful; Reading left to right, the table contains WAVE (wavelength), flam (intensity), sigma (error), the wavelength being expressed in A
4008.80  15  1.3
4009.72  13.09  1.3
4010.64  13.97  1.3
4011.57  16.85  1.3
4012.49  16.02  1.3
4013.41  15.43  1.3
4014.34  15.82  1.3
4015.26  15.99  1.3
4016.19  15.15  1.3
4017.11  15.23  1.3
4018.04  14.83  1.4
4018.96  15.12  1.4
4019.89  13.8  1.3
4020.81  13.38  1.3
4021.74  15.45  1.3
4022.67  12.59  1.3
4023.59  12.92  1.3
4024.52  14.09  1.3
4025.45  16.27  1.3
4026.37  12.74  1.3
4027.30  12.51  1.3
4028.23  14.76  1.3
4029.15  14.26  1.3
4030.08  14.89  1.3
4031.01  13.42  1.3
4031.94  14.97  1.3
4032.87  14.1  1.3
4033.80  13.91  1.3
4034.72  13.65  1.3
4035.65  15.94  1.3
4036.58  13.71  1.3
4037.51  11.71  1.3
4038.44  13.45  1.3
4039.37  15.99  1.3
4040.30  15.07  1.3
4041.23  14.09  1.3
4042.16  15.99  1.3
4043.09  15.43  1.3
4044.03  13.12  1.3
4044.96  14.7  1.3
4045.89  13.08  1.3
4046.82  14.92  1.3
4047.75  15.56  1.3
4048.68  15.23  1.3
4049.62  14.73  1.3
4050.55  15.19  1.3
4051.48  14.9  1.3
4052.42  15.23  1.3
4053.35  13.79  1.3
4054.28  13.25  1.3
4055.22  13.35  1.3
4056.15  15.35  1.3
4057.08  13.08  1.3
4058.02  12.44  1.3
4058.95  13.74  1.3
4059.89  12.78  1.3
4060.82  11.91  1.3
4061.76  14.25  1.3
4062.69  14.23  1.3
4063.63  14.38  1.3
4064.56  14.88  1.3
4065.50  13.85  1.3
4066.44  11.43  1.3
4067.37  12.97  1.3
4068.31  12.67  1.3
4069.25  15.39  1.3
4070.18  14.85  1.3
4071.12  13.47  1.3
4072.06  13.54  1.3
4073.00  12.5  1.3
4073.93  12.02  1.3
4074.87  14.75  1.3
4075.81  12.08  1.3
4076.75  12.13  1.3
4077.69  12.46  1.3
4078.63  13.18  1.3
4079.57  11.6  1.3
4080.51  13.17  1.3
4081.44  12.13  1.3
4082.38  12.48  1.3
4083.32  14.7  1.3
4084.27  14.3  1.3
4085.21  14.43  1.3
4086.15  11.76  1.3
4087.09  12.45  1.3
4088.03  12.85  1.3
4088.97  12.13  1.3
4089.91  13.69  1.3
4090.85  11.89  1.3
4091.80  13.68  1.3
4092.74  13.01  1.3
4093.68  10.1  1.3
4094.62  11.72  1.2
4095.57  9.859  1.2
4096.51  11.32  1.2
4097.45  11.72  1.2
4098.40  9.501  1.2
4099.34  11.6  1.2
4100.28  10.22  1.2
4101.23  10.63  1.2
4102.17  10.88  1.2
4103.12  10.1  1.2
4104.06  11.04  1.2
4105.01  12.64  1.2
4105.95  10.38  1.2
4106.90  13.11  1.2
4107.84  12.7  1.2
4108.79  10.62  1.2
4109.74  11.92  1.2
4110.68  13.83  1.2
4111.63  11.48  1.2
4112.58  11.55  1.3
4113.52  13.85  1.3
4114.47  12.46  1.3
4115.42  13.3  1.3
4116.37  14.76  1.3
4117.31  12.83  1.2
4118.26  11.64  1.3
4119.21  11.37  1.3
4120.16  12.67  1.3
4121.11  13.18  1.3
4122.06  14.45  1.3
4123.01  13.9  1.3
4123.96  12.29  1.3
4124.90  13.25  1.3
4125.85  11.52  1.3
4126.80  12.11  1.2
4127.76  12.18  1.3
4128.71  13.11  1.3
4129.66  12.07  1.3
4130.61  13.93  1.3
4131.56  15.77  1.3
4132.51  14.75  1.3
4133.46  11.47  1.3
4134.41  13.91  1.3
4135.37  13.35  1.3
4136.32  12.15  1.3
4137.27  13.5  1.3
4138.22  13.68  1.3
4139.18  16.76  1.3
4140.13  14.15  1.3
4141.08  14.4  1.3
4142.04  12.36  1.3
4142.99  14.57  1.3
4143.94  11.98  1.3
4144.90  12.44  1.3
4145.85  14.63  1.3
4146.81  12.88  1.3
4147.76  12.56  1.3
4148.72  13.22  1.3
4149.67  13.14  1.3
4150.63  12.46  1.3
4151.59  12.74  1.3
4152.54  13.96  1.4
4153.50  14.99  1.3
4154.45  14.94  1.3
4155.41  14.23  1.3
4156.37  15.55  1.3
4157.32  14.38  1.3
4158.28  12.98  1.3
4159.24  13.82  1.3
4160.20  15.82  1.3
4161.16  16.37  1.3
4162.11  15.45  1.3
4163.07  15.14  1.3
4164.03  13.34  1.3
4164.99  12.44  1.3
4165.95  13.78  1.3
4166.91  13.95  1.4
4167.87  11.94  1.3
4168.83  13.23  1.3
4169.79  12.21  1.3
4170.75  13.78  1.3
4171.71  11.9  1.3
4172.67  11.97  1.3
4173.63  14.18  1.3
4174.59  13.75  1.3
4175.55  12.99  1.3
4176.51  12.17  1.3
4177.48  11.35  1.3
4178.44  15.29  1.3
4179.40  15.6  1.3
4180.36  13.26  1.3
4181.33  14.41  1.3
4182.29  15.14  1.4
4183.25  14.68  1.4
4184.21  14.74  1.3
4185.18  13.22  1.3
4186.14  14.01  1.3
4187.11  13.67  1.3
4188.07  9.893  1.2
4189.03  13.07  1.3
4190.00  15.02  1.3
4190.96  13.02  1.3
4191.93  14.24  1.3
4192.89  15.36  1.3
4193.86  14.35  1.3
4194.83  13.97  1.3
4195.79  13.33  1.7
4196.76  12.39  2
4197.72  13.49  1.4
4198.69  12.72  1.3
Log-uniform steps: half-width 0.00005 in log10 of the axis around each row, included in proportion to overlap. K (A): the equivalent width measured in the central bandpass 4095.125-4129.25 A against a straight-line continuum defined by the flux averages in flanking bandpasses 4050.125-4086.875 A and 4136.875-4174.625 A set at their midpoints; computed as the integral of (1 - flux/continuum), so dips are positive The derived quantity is 3.9 A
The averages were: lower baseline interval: 13.4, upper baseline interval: 13.7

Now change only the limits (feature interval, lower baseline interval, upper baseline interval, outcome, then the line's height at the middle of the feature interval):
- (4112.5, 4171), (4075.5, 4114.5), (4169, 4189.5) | -3.1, 12.8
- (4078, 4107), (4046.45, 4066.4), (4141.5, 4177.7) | 4.0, 13.9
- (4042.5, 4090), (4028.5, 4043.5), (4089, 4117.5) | -1.1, 13.3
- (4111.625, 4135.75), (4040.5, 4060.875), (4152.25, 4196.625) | 1.7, 14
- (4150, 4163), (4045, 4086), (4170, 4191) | -0.9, 13.5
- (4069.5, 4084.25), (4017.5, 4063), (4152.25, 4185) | 1.1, 14.1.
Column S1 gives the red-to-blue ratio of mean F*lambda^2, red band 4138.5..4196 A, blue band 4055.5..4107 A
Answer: 1.14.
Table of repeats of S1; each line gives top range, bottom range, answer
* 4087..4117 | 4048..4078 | 0.89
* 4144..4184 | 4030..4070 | 1.03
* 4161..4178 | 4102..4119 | 1.12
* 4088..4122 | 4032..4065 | 0.87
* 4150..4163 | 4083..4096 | 1.19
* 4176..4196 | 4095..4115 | 1.25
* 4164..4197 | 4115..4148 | 1.04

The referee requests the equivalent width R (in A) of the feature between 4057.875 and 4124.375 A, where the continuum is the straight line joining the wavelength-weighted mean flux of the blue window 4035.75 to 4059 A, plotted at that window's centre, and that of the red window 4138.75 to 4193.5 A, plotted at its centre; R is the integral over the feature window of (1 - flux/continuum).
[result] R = 7.2 A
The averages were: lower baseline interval 14.3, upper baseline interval 13.7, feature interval 12.6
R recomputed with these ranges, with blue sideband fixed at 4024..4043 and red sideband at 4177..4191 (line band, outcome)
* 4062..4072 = 0.3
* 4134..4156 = 0.5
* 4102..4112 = 1.7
